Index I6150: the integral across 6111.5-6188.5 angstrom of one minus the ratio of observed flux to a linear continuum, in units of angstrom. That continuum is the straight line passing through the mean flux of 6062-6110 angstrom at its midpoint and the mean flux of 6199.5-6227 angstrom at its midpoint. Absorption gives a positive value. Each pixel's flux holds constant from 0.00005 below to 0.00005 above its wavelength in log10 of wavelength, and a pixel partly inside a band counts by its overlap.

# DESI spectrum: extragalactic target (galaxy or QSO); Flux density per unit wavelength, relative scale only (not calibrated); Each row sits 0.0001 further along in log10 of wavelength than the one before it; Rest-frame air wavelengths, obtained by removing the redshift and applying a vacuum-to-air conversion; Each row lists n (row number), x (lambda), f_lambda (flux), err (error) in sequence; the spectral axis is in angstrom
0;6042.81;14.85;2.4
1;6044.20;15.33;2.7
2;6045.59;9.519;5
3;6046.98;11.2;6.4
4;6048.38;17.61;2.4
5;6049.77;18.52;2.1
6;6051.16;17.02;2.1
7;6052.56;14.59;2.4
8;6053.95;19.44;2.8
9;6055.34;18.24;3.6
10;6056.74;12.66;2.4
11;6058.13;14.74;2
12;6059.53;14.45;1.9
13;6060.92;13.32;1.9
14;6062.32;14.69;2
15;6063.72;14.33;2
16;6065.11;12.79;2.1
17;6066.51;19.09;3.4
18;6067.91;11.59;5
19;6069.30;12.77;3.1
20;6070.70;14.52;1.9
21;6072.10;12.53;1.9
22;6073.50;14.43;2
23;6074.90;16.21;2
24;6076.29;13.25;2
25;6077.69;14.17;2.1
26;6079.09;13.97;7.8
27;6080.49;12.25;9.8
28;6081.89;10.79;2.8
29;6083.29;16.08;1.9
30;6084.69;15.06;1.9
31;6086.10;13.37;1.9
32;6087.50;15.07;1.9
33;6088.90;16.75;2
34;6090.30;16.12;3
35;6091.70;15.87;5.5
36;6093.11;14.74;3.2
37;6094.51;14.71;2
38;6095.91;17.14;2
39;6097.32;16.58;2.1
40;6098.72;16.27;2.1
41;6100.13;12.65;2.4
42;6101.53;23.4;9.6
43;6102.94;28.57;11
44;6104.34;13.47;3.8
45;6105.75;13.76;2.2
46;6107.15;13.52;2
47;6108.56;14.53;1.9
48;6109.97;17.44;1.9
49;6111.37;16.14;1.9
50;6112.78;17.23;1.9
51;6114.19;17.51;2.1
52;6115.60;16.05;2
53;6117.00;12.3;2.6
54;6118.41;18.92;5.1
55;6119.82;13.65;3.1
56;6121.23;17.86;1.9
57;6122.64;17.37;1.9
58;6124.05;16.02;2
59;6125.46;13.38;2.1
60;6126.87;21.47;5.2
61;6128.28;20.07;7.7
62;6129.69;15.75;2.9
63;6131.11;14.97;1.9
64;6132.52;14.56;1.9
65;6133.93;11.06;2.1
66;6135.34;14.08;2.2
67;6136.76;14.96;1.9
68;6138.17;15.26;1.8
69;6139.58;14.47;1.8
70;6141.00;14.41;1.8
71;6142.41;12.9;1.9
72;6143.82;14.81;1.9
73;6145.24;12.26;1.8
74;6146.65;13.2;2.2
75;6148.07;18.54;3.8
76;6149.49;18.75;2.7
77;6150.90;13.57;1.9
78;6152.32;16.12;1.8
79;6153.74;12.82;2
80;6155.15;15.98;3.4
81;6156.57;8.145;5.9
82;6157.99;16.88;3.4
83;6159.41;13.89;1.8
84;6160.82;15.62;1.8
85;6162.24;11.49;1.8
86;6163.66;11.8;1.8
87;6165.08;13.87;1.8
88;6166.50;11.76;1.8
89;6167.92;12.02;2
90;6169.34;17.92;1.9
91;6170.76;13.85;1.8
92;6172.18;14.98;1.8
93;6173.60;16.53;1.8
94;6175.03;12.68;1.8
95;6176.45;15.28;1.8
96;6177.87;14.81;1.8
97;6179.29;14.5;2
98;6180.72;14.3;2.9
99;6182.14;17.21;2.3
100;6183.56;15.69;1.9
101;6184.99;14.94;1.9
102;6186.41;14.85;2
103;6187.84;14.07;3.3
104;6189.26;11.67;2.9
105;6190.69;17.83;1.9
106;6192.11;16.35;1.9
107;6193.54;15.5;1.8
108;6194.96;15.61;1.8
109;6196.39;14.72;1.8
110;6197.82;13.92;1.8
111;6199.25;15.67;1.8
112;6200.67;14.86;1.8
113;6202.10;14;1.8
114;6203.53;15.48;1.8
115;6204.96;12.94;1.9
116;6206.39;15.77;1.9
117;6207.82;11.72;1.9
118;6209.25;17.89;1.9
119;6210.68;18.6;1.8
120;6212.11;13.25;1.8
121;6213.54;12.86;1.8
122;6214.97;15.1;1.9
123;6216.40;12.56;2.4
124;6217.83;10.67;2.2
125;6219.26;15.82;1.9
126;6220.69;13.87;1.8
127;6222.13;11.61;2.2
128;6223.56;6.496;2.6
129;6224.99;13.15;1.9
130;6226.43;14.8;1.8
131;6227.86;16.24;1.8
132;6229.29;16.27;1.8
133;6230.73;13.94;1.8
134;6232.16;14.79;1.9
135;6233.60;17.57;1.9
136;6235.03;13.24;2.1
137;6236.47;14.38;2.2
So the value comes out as -2.5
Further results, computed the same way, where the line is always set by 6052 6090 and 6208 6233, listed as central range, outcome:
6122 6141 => -1.7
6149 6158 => -0.1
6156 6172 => 0.8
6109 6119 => -1.5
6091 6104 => -2.9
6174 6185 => -0.7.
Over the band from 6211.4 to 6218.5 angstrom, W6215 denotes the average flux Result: 12.9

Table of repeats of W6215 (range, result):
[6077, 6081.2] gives 13.5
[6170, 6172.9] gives 14.5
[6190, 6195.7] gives 16.3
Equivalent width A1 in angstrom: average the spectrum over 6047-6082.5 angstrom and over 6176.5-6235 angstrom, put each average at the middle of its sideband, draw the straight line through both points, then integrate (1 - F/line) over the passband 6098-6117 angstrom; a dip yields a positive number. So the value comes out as -2.8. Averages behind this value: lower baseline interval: 14.7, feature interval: 16.8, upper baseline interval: 14.5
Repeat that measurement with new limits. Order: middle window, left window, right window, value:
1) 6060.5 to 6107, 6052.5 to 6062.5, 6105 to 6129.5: 1.8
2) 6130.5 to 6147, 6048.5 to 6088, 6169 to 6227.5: 0.7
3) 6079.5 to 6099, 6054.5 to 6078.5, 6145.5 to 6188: -0.8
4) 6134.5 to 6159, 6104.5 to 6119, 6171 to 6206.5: 1.3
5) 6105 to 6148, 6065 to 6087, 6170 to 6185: -2.7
